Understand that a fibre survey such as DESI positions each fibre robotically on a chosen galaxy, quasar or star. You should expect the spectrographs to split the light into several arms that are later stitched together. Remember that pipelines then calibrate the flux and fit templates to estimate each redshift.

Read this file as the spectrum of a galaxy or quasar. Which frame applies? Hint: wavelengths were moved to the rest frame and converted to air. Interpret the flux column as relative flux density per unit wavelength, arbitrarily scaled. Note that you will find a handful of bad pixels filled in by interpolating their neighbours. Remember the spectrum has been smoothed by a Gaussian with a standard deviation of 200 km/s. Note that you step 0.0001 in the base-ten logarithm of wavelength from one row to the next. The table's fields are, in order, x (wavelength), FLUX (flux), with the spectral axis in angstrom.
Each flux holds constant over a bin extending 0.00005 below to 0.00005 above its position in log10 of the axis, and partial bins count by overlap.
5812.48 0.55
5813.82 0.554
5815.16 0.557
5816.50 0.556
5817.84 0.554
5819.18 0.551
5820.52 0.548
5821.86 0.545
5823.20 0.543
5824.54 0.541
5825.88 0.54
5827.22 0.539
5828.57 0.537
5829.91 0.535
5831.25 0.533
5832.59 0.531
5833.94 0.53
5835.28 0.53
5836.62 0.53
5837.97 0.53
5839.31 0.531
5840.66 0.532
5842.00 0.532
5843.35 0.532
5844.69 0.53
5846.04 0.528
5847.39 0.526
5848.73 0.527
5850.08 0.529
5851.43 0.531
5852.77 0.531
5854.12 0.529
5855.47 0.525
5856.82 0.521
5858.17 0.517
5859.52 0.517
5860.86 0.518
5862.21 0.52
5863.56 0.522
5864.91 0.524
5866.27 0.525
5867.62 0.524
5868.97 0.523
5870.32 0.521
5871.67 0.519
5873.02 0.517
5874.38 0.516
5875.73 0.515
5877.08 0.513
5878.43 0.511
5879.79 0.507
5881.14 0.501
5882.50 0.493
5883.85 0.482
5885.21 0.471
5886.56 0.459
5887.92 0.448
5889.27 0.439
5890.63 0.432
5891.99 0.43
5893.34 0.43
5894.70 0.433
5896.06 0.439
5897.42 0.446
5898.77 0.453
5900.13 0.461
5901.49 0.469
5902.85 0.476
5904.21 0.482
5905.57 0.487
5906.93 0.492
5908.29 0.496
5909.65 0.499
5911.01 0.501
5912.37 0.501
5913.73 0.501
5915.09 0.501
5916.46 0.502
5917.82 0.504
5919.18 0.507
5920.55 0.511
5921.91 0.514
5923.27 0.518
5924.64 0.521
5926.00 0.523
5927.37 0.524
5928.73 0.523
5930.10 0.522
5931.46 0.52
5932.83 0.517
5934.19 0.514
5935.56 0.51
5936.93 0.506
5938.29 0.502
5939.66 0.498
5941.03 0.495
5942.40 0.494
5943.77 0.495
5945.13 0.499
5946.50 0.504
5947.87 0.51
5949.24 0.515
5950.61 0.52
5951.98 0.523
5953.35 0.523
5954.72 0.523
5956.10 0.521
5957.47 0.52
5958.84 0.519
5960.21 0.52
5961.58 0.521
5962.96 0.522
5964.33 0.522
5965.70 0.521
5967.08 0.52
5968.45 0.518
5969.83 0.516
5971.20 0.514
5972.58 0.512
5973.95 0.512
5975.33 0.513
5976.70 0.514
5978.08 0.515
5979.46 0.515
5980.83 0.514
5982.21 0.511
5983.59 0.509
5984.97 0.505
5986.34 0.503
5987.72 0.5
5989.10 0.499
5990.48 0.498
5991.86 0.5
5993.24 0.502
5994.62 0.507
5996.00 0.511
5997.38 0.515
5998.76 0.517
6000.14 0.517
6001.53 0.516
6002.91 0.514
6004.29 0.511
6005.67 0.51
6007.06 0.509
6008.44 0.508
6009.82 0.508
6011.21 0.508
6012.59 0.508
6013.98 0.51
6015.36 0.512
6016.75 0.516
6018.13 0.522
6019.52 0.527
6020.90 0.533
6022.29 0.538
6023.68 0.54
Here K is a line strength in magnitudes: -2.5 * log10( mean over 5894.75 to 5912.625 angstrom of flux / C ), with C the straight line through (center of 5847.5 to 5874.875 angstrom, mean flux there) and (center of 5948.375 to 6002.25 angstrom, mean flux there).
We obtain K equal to 0.10 mag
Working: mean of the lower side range 0.523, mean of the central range 0.475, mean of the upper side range 0.514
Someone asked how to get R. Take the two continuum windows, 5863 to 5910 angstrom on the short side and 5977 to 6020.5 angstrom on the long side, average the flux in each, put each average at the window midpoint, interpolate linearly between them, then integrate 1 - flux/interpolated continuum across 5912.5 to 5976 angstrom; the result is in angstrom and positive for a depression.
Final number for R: -2.0 angstrom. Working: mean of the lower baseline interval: 0.484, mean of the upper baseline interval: 0.51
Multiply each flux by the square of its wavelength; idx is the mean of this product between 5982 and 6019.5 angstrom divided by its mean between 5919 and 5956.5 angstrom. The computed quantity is 1.0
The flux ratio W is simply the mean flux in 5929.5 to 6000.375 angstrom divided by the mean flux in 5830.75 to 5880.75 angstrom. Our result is 0.98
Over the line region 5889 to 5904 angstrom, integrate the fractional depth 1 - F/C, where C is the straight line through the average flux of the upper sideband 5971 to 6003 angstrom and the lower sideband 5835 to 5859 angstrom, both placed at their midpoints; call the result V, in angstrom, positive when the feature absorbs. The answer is 2.1 angstrom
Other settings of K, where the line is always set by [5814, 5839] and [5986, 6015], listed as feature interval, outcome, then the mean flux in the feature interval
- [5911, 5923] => 0.04 mag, 0.505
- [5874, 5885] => 0.06 mag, 0.503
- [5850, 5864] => 0.02 mag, 0.524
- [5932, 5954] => 0.02 mag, 0.508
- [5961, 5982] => -0.01 mag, 0.516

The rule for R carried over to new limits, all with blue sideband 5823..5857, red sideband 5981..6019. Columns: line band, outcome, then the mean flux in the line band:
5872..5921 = 4.0 angstrom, 0.481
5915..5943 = 0.4 angstrom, 0.511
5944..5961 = 0.0 angstrom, 0.516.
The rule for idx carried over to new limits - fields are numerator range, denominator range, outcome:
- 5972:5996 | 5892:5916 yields 1.10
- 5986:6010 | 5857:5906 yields 1.08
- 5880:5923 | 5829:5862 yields 0.92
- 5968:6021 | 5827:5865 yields 1.02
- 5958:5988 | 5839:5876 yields 1.02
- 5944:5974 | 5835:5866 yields 1.02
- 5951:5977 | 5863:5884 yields 1.04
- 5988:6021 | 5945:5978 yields 1.00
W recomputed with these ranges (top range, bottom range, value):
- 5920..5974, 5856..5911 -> 1.05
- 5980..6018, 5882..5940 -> 1.04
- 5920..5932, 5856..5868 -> 1.00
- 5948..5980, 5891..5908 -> 1.13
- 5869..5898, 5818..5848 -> 0.89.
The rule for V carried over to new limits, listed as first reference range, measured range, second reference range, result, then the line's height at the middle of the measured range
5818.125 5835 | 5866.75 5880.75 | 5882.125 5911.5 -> -0.8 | 0.489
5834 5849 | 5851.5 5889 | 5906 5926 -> 0.8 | 0.521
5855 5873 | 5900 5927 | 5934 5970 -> 0.9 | 0.516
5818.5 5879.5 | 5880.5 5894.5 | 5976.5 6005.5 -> 1.8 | 0.523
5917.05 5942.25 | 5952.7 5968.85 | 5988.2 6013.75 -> -0.3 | 0.511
